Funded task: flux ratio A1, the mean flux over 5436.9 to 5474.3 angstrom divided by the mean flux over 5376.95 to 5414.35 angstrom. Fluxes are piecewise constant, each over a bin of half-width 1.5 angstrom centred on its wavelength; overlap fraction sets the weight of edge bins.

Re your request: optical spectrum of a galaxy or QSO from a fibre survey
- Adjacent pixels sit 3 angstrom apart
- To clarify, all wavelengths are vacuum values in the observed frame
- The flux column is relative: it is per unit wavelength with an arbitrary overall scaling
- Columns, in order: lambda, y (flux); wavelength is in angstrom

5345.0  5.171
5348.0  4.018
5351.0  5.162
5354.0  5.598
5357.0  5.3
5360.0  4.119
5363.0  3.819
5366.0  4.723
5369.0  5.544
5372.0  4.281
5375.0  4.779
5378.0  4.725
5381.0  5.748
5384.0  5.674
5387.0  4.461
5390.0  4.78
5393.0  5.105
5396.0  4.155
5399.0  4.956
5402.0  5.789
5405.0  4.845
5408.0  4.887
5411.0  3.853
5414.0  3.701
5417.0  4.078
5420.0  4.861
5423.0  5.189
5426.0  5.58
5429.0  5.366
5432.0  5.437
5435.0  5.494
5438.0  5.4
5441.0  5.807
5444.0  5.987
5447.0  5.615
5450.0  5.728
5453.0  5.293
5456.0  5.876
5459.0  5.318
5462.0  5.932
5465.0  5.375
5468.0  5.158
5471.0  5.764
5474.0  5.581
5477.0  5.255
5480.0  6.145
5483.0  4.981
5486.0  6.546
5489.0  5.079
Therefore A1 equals 1.15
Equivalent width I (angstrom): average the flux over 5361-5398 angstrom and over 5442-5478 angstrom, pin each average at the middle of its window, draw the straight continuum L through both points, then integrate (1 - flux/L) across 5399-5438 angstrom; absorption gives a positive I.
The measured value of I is 1.8 angstrom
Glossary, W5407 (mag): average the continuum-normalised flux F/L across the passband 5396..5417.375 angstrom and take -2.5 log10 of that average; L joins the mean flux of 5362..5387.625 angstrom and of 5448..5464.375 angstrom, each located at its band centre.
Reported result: 0.131 mag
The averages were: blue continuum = 4.9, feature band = 4.58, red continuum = 5.62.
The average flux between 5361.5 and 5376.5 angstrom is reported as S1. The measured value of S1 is 4.63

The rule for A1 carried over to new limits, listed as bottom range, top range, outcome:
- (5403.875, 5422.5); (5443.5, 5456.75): 1.29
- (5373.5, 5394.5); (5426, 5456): 1.11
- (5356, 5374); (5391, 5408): 1.07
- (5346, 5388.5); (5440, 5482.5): 1.16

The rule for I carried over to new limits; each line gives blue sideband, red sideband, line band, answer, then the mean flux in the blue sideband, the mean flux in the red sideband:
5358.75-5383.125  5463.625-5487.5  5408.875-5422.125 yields 2.3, 4.75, 5.6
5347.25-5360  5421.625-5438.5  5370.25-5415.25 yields 3.5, 4.97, 5.41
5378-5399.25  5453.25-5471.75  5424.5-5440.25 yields -0.5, 4.97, 5.54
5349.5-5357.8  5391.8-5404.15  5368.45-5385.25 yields 0.2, 5.36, 4.99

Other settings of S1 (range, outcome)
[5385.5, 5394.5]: 4.78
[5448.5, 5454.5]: 5.51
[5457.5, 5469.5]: 5.45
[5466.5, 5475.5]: 5.5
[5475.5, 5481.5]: 5.7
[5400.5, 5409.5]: 5.17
